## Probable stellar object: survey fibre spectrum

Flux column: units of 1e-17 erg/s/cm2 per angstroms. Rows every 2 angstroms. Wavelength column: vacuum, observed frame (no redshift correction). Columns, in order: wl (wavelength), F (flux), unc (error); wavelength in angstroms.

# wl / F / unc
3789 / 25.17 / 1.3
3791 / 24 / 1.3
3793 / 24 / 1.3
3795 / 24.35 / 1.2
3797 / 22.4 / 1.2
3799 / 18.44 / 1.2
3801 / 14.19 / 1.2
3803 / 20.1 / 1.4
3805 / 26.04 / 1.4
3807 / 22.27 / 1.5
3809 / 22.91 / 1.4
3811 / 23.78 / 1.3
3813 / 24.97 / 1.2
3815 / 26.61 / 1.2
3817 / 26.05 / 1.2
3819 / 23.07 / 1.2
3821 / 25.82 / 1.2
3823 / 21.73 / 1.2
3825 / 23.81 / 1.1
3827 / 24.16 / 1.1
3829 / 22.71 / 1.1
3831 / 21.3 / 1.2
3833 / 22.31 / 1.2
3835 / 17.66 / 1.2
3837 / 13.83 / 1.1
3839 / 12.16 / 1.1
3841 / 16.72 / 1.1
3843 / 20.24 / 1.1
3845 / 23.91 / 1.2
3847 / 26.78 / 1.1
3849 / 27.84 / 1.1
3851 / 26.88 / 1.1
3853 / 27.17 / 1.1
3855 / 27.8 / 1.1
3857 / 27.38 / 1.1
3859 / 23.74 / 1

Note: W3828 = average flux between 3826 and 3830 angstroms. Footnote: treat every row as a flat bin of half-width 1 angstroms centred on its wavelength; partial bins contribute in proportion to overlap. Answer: 23.4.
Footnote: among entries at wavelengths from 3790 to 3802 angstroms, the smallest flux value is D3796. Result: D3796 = 14.19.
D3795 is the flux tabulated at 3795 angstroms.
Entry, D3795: 24.35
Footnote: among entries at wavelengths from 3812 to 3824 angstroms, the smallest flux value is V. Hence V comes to 21.73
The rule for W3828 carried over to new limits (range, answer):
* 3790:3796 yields 24.1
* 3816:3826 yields 24.1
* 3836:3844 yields 15.7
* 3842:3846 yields 22.1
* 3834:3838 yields 15.7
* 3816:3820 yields 24.6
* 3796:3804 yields 18.8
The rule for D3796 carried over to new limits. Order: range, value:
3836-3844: 12.16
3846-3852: 26.78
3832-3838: 13.83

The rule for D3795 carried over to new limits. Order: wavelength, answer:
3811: 23.78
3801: 14.19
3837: 13.83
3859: 23.74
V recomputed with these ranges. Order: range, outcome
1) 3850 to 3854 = 26.88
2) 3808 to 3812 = 22.91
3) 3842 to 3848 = 20.24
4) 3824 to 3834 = 21.3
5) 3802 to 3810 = 20.1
